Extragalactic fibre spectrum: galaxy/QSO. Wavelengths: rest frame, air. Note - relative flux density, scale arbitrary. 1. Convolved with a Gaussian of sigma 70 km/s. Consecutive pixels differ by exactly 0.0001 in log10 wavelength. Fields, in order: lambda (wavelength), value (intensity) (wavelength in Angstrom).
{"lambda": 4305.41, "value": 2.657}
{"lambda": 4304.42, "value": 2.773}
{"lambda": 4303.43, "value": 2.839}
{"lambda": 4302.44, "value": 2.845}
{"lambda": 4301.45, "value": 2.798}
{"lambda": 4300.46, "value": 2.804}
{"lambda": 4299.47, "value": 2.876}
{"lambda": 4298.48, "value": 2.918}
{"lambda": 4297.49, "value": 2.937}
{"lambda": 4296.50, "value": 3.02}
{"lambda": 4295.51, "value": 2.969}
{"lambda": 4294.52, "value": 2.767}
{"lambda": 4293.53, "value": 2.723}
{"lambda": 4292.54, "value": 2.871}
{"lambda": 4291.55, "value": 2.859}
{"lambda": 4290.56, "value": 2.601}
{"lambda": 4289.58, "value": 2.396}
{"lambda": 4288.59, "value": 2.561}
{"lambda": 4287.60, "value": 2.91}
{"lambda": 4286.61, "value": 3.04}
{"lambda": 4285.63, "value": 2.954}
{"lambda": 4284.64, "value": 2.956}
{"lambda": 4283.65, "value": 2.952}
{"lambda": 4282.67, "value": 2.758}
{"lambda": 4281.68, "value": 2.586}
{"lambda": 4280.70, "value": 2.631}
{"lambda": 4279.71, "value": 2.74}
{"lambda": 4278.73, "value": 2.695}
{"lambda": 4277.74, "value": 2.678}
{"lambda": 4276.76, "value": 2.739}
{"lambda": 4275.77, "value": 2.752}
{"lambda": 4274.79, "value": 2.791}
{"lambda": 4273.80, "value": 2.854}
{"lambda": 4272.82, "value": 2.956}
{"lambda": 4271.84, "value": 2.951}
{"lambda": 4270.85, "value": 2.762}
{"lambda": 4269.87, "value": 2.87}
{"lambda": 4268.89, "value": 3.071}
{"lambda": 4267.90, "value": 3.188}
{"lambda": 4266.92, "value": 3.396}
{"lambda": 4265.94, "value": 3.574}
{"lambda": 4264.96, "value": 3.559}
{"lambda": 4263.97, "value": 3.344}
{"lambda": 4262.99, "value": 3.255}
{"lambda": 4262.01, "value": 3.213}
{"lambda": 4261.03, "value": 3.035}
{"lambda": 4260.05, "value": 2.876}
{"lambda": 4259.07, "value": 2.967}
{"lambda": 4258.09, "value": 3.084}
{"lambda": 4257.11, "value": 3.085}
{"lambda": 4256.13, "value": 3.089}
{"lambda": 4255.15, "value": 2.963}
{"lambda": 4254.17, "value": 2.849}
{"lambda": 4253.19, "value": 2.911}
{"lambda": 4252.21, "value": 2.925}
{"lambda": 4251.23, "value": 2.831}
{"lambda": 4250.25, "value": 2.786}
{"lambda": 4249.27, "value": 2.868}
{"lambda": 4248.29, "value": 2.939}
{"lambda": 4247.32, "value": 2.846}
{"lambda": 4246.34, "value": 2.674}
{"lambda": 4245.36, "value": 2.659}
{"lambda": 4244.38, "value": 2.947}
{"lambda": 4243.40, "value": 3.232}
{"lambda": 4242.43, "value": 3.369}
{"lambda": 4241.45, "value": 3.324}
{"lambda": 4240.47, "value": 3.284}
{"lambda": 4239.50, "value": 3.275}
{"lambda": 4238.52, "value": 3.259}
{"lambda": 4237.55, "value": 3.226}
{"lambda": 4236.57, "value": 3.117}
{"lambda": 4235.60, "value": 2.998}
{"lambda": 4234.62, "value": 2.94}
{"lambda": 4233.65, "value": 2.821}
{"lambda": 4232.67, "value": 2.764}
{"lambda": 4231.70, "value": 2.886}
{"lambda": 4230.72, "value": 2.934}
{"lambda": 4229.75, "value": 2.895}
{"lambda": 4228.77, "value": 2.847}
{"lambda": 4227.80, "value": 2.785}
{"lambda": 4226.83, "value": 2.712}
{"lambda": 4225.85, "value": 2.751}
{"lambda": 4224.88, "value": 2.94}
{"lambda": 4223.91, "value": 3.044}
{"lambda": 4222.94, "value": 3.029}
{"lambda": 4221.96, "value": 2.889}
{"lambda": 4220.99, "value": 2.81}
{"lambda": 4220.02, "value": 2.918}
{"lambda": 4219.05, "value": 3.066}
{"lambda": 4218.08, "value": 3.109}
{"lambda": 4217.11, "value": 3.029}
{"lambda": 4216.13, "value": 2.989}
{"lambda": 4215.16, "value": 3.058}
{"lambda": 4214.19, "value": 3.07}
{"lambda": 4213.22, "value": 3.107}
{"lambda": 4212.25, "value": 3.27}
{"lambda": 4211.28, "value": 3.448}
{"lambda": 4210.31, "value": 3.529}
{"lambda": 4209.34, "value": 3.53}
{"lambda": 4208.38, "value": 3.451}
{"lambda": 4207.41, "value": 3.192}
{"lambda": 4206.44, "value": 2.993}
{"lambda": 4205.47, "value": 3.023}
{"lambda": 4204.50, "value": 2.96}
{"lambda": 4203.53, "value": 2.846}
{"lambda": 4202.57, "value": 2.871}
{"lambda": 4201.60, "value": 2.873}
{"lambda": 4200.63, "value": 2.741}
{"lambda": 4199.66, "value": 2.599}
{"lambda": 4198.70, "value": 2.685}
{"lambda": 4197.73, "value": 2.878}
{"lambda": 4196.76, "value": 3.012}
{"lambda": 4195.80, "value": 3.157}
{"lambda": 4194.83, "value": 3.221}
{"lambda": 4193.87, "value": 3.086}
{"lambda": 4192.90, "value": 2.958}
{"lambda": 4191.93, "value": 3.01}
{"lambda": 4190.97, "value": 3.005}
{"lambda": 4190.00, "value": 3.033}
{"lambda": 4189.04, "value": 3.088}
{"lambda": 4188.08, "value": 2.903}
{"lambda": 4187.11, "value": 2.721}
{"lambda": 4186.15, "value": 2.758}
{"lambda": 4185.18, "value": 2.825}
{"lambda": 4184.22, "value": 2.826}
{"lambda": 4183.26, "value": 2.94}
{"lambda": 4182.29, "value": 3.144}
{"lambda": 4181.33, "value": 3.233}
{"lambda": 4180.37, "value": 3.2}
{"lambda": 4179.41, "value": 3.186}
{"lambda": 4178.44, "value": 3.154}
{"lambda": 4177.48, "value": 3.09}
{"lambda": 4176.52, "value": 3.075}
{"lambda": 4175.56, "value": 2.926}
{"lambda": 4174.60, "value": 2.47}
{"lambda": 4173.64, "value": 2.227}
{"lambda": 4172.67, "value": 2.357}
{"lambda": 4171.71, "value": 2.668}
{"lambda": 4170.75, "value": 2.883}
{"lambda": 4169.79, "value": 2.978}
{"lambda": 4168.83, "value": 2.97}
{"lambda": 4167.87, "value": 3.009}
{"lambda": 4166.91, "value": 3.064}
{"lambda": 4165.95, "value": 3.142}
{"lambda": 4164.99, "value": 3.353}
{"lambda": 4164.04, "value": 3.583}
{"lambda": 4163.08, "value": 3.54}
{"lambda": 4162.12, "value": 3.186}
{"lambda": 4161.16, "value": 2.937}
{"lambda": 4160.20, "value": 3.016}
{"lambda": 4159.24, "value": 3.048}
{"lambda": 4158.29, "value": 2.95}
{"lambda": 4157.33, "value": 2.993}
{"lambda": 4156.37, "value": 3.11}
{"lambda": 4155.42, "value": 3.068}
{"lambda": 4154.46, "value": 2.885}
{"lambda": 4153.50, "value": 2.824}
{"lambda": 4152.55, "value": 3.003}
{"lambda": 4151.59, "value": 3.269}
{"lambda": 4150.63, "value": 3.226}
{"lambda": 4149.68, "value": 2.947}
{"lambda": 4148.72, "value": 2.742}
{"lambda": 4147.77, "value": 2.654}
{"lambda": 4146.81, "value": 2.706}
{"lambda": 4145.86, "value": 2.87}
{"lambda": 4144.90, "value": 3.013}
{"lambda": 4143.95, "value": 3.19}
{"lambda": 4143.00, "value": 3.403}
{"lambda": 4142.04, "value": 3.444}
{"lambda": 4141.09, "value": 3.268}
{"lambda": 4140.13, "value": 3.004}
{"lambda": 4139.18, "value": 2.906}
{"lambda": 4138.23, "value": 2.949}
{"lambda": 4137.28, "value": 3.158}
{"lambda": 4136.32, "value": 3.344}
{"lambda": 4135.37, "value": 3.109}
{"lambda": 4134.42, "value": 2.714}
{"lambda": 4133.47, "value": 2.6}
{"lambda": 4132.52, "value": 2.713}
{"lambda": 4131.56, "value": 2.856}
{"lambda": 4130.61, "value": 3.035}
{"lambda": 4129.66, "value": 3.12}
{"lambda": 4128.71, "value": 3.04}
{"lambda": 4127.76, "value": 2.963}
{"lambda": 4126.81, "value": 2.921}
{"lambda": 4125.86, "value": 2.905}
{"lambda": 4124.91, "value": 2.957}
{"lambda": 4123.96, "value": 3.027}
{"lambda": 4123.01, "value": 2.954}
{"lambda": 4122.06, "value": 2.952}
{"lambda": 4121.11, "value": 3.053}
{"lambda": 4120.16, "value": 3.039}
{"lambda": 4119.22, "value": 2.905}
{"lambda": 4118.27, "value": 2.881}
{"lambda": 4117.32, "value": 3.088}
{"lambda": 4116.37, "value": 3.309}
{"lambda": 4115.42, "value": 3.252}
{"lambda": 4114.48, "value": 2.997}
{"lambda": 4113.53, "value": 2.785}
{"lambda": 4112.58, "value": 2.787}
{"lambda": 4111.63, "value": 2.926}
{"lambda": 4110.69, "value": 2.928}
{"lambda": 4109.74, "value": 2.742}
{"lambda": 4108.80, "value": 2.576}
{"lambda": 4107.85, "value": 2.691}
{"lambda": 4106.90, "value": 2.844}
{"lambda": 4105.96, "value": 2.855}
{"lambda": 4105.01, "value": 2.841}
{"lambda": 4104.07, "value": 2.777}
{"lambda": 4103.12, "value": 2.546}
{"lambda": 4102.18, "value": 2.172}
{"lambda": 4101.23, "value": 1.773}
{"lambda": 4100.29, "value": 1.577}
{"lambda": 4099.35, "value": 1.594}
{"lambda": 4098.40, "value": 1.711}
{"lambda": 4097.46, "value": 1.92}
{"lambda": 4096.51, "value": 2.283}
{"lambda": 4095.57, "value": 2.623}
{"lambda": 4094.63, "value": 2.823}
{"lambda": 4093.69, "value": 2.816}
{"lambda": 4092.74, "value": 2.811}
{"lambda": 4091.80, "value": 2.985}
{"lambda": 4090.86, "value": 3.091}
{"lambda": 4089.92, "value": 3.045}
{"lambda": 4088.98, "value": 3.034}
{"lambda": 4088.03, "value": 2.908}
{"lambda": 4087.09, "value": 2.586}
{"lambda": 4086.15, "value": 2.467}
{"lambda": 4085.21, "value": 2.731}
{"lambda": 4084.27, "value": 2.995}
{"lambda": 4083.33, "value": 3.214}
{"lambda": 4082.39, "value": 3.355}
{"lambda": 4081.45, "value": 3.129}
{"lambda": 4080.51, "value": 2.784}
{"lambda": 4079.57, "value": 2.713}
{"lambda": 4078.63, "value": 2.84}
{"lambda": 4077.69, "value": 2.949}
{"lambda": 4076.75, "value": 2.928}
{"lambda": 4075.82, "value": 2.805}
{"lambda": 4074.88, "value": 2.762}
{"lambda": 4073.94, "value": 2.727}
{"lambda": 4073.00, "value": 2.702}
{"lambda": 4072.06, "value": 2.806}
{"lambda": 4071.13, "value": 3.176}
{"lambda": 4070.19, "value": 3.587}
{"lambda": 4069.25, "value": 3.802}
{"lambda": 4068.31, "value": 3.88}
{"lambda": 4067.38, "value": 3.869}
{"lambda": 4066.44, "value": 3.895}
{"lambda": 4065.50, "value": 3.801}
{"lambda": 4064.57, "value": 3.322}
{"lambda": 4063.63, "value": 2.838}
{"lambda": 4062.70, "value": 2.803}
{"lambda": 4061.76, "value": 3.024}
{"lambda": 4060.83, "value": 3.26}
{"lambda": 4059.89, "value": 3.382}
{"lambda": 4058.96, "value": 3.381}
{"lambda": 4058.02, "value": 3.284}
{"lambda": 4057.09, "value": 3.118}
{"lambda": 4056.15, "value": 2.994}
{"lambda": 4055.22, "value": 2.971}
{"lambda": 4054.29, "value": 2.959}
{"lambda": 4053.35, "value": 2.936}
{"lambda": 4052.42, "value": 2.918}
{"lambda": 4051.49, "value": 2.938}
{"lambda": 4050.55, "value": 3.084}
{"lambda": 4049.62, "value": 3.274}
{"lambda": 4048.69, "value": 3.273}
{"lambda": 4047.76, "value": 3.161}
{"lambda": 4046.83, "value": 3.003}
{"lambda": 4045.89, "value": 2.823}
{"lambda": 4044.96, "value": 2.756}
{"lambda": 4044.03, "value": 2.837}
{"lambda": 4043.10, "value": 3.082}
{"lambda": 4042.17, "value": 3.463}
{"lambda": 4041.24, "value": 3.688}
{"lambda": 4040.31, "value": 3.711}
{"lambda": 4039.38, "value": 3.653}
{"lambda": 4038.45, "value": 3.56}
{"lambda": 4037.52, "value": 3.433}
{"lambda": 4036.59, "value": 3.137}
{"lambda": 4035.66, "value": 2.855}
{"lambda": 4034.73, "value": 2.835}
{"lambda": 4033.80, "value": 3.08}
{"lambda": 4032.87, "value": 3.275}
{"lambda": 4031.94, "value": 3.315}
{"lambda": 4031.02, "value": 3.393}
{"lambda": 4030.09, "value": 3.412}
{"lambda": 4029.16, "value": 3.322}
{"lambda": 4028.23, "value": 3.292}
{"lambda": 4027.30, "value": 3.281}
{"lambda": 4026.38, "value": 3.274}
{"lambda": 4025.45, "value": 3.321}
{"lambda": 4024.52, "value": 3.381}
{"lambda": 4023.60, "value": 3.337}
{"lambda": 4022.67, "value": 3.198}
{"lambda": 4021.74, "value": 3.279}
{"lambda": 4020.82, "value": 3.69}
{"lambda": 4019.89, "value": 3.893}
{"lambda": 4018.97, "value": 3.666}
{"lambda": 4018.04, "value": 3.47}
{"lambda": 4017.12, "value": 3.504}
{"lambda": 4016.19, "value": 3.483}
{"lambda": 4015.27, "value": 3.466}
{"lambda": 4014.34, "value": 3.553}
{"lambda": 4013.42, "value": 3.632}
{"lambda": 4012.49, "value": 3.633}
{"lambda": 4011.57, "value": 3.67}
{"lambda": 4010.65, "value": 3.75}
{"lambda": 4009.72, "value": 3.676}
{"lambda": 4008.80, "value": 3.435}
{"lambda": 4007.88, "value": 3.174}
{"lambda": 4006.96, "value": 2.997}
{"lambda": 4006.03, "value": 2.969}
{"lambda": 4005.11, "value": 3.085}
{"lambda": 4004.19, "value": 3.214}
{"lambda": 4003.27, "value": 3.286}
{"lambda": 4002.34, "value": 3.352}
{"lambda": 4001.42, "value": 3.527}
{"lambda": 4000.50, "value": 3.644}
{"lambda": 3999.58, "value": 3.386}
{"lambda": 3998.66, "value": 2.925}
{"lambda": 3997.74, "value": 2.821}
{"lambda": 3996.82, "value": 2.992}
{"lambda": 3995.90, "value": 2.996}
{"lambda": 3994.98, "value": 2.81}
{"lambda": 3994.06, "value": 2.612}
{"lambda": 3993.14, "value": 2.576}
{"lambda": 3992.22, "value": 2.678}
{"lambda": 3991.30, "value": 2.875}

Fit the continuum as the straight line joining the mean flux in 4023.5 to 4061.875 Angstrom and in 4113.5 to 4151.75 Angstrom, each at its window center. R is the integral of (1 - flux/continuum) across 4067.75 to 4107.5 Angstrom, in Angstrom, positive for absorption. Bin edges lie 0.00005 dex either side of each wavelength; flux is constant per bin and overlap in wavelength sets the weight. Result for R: 4.4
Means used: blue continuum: 3.2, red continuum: 3.01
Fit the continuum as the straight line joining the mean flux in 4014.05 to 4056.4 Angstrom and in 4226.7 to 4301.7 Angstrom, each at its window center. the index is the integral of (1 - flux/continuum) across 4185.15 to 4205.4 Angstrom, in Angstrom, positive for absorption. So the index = 0.8 Angstrom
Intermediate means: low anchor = 3.27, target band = 2.92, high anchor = 2.94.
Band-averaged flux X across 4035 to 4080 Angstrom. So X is 3.17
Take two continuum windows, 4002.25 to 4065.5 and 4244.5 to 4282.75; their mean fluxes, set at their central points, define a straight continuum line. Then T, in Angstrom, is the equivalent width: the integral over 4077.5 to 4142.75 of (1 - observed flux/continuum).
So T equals 7.0 Angstrom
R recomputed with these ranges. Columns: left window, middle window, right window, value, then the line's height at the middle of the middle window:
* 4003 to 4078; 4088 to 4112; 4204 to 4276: 4.77 Angstrom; 3.2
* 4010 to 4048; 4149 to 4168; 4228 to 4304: 0.14 Angstrom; 3.13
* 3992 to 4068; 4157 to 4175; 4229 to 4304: 0.63 Angstrom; 3.08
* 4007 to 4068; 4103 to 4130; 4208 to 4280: 2.32 Angstrom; 3.2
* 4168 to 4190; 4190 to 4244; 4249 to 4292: -2.27 Angstrom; 2.91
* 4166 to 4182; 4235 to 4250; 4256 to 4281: -0.40 Angstrom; 2.98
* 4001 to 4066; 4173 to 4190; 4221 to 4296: 0.73 Angstrom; 3.06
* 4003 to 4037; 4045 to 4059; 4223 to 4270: 1.08 Angstrom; 3.31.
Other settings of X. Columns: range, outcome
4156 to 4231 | 3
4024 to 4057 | 3.19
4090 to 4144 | 2.82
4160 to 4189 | 2.98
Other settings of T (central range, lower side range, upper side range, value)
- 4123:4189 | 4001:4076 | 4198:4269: 3.0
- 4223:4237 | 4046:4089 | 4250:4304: 0.3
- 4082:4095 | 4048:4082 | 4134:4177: 0.8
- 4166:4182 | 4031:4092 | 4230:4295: 0.6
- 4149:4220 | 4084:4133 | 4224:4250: -3.4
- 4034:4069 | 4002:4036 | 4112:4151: 0.3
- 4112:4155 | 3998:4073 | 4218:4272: 2.4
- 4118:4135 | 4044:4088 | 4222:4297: 0.6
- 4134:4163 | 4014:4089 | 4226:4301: 0.4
